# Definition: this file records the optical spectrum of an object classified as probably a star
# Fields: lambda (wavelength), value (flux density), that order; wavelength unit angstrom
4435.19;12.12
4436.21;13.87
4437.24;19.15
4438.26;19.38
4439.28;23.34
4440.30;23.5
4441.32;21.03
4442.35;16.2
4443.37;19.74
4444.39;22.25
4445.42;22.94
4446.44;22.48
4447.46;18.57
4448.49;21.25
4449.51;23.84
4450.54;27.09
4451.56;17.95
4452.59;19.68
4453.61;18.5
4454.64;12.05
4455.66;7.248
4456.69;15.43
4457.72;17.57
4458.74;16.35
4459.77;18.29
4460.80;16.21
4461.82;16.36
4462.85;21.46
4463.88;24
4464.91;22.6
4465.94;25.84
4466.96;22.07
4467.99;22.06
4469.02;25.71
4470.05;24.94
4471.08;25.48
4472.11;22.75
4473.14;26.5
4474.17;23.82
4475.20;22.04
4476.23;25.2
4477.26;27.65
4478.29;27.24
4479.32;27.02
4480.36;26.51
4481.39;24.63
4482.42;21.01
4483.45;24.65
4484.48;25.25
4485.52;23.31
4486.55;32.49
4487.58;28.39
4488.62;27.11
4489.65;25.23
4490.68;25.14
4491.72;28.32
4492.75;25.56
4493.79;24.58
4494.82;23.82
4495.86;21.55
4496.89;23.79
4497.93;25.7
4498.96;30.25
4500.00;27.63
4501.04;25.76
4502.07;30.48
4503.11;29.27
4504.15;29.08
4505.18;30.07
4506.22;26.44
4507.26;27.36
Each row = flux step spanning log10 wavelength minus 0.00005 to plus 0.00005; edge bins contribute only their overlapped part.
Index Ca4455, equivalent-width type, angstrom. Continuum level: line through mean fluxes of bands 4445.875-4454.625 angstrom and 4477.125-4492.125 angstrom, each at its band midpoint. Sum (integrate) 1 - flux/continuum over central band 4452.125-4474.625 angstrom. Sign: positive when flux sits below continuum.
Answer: 2.66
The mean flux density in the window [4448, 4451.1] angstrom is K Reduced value 24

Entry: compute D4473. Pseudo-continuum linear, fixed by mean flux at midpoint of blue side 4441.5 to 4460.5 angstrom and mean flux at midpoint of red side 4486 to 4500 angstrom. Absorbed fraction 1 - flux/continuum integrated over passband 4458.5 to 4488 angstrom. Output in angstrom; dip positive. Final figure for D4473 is -1.3 angstrom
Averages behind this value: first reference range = 18.7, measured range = 23.8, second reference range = 26.3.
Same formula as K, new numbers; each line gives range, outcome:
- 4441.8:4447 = 20.7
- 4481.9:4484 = 22.9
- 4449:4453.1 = 22.1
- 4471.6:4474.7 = 24.4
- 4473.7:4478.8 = 25.2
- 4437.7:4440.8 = 22.1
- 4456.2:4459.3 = 16.5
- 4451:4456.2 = 15.2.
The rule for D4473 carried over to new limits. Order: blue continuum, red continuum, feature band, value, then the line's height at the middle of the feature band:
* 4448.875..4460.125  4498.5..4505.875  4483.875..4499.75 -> 0.2 angstrom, 26.4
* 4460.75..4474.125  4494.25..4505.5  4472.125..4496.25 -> -0.4 angstrom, 25.1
